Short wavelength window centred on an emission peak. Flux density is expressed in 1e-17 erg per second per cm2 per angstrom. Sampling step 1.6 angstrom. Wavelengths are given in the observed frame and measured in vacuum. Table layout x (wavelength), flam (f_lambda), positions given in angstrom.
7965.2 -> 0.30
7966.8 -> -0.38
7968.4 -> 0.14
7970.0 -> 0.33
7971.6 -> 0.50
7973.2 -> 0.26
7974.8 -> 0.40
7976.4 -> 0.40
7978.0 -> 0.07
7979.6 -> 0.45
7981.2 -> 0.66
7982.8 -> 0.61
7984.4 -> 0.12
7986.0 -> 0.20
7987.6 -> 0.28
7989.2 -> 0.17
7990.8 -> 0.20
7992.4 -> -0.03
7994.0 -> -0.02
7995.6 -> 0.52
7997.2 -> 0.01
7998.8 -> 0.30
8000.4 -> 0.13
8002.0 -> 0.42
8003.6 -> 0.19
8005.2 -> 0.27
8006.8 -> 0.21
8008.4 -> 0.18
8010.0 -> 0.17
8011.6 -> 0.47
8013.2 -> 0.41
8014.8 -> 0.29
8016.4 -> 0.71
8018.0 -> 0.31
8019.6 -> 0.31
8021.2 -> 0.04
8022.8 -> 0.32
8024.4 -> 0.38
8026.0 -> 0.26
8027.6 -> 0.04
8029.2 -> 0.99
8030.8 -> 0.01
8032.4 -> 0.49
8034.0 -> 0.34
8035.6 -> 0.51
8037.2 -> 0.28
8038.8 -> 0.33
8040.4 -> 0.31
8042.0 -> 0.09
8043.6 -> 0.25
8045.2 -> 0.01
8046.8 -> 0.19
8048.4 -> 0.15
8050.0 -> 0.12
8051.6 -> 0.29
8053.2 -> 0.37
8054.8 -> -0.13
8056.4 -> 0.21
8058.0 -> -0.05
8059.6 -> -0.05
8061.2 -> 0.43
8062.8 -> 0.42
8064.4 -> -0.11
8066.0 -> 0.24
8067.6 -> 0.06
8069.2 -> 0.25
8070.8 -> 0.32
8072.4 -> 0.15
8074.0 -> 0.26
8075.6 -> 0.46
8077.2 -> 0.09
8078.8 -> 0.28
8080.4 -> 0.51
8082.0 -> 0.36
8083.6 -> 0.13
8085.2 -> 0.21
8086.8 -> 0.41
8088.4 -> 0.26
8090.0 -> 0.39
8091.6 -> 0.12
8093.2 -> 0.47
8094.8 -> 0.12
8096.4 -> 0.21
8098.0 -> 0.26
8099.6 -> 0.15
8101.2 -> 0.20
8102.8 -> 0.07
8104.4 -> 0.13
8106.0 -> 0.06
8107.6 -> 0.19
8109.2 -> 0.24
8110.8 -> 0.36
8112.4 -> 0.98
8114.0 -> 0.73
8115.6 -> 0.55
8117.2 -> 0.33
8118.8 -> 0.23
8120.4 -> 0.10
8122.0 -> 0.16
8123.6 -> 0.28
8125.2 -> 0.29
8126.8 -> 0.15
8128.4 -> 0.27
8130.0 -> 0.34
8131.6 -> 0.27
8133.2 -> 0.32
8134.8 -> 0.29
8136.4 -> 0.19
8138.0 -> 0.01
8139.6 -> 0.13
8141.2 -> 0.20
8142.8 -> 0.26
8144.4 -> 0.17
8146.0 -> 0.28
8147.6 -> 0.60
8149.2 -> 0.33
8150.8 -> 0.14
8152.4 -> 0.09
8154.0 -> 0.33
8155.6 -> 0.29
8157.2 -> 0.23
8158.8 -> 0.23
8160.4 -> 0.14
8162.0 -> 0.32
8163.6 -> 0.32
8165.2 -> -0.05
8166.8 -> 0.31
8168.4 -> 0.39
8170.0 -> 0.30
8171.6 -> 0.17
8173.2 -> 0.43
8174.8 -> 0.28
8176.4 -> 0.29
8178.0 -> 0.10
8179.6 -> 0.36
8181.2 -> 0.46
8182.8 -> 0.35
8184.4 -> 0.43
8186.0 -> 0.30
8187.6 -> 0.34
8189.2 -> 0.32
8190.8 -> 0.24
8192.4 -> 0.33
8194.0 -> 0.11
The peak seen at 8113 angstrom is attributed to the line Hgamma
